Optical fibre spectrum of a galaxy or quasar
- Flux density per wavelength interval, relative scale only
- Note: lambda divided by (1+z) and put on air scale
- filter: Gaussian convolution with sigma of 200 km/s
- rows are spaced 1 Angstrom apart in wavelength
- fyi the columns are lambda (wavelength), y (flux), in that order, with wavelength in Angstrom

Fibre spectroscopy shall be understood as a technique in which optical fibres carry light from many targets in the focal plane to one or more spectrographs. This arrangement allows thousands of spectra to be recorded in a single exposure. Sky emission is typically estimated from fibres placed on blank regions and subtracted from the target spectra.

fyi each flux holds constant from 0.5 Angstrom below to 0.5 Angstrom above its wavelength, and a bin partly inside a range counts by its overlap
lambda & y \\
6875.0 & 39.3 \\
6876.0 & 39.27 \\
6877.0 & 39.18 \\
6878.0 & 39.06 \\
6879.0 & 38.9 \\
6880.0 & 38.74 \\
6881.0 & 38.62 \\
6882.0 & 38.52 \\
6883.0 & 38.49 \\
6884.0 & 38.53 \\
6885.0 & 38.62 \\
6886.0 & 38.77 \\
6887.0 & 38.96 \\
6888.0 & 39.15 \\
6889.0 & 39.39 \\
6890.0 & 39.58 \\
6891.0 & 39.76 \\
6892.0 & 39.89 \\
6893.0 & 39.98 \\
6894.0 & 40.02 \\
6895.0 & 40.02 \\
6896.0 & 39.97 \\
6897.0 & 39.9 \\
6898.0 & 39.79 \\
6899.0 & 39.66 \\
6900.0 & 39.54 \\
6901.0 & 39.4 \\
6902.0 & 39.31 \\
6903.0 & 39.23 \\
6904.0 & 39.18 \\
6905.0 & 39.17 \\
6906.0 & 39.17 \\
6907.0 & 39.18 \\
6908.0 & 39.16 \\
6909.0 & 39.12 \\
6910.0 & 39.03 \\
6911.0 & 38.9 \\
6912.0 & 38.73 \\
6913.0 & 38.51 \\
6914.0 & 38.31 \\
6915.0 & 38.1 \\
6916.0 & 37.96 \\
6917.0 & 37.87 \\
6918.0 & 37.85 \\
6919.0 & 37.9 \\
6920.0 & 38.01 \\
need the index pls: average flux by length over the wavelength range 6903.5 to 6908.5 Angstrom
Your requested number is 39.2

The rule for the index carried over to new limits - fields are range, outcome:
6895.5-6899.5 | 39.8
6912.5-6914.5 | 38.4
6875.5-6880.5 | 39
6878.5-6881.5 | 38.8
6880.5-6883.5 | 38.5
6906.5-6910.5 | 39.1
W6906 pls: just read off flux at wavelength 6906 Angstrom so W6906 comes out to 39.17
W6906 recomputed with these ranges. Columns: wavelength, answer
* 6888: 39.15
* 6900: 39.54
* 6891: 39.76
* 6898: 39.79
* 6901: 39.4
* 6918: 37.85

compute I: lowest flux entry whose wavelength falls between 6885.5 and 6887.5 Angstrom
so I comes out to 38.77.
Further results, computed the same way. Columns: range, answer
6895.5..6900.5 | 39.54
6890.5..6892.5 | 39.76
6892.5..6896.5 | 39.97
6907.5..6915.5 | 38.1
